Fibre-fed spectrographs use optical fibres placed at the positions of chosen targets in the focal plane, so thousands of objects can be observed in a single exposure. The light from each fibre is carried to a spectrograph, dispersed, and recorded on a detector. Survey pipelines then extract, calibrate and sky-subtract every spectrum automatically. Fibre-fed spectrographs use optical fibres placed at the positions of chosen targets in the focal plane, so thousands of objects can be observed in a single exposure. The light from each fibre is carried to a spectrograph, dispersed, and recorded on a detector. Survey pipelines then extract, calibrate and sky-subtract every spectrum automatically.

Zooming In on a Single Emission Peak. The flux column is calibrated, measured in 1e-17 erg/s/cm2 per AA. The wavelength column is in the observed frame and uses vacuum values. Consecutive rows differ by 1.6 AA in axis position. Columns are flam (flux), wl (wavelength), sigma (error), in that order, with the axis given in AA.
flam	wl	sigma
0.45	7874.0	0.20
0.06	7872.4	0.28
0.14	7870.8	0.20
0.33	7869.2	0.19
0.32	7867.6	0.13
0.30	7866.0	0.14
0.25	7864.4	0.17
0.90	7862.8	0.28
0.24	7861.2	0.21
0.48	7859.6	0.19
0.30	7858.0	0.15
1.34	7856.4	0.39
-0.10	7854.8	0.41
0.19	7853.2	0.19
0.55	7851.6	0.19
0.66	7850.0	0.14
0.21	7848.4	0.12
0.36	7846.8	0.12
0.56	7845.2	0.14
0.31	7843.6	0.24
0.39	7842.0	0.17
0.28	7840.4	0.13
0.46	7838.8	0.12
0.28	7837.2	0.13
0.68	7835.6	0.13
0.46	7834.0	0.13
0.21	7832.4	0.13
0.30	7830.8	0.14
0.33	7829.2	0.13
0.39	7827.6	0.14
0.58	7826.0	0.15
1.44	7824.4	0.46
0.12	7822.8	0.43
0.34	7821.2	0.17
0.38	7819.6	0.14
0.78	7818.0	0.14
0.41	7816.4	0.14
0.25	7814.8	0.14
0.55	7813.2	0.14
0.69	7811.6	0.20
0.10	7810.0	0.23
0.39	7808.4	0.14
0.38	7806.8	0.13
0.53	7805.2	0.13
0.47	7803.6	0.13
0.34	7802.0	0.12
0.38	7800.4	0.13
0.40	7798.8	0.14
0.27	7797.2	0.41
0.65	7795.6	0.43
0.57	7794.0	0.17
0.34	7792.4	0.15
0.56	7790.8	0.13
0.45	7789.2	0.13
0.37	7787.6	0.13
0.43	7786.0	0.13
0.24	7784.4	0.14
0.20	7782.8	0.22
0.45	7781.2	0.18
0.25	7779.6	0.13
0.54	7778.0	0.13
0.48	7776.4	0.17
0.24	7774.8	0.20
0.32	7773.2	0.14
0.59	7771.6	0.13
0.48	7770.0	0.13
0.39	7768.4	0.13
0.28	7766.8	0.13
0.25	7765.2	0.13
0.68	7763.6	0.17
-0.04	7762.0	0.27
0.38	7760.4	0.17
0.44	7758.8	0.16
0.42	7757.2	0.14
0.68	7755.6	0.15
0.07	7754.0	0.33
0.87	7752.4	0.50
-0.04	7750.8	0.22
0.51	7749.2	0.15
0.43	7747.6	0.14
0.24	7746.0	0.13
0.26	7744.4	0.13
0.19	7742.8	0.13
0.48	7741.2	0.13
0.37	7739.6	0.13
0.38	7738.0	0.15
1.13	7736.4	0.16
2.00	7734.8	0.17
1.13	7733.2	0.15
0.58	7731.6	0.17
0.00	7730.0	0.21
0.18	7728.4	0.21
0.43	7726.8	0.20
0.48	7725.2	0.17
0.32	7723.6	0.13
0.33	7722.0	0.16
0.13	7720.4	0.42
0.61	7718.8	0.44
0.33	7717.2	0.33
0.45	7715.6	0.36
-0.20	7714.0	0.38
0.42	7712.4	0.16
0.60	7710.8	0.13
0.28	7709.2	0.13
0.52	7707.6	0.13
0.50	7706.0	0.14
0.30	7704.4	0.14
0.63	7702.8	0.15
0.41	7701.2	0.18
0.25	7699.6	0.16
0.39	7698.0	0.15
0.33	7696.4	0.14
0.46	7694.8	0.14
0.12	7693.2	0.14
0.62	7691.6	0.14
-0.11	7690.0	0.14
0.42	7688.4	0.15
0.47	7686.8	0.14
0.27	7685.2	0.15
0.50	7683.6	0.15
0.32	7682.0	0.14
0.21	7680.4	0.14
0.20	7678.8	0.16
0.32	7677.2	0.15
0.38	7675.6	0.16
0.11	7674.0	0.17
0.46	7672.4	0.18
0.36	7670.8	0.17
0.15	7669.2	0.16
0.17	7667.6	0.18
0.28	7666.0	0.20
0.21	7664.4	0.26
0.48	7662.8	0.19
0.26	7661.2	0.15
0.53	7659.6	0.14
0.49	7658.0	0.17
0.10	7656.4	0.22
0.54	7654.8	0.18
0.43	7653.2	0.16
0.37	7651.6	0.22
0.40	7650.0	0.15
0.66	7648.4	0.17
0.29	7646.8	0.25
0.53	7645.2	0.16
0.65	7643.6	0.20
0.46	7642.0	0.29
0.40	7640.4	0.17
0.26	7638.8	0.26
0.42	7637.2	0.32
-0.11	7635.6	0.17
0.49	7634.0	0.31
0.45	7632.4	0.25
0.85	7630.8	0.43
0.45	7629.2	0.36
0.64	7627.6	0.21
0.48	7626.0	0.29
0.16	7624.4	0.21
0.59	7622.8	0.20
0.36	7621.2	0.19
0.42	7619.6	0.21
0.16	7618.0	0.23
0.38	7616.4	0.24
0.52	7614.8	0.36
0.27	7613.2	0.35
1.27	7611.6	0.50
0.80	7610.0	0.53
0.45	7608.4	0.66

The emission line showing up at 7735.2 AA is H-gamma 4340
